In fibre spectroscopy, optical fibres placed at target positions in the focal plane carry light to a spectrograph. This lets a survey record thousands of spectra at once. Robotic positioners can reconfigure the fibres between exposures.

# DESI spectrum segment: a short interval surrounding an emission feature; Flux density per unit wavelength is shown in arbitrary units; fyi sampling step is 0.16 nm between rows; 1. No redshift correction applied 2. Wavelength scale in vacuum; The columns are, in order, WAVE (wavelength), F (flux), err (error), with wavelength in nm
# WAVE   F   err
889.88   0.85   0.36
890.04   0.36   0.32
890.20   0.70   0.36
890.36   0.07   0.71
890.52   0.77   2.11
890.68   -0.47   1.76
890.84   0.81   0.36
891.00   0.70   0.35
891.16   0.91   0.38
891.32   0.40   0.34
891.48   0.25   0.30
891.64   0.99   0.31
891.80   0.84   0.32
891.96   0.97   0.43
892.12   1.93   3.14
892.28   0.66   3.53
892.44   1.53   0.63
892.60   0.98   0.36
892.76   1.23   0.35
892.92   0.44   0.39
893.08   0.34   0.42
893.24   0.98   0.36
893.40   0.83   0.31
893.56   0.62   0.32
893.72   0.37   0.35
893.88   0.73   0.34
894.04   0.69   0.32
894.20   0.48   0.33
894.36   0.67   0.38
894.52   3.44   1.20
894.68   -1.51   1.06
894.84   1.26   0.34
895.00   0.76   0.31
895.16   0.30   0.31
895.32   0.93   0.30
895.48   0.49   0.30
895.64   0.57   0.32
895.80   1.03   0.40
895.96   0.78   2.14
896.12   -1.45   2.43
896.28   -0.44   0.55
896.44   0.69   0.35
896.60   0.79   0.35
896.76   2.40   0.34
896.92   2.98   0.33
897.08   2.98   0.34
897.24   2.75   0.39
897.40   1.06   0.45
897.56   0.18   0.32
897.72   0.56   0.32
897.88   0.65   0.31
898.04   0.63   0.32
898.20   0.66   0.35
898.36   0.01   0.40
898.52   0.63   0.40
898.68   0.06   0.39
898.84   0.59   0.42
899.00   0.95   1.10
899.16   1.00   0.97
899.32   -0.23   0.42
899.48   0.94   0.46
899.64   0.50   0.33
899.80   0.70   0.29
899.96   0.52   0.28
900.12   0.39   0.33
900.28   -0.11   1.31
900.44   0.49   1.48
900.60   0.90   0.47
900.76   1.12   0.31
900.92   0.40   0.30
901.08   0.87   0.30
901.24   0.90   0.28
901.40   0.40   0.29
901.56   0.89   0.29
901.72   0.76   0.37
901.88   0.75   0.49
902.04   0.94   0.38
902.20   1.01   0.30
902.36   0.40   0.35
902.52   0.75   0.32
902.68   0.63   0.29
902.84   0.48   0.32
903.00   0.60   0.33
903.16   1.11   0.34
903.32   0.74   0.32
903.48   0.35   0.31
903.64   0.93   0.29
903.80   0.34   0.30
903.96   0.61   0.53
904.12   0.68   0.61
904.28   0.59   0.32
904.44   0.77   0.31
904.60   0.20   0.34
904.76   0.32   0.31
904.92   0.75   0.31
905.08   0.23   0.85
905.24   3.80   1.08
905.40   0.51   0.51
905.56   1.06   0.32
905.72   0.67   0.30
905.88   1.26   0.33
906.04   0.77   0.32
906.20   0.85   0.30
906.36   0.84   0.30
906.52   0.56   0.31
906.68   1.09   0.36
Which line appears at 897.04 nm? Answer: Hbeta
